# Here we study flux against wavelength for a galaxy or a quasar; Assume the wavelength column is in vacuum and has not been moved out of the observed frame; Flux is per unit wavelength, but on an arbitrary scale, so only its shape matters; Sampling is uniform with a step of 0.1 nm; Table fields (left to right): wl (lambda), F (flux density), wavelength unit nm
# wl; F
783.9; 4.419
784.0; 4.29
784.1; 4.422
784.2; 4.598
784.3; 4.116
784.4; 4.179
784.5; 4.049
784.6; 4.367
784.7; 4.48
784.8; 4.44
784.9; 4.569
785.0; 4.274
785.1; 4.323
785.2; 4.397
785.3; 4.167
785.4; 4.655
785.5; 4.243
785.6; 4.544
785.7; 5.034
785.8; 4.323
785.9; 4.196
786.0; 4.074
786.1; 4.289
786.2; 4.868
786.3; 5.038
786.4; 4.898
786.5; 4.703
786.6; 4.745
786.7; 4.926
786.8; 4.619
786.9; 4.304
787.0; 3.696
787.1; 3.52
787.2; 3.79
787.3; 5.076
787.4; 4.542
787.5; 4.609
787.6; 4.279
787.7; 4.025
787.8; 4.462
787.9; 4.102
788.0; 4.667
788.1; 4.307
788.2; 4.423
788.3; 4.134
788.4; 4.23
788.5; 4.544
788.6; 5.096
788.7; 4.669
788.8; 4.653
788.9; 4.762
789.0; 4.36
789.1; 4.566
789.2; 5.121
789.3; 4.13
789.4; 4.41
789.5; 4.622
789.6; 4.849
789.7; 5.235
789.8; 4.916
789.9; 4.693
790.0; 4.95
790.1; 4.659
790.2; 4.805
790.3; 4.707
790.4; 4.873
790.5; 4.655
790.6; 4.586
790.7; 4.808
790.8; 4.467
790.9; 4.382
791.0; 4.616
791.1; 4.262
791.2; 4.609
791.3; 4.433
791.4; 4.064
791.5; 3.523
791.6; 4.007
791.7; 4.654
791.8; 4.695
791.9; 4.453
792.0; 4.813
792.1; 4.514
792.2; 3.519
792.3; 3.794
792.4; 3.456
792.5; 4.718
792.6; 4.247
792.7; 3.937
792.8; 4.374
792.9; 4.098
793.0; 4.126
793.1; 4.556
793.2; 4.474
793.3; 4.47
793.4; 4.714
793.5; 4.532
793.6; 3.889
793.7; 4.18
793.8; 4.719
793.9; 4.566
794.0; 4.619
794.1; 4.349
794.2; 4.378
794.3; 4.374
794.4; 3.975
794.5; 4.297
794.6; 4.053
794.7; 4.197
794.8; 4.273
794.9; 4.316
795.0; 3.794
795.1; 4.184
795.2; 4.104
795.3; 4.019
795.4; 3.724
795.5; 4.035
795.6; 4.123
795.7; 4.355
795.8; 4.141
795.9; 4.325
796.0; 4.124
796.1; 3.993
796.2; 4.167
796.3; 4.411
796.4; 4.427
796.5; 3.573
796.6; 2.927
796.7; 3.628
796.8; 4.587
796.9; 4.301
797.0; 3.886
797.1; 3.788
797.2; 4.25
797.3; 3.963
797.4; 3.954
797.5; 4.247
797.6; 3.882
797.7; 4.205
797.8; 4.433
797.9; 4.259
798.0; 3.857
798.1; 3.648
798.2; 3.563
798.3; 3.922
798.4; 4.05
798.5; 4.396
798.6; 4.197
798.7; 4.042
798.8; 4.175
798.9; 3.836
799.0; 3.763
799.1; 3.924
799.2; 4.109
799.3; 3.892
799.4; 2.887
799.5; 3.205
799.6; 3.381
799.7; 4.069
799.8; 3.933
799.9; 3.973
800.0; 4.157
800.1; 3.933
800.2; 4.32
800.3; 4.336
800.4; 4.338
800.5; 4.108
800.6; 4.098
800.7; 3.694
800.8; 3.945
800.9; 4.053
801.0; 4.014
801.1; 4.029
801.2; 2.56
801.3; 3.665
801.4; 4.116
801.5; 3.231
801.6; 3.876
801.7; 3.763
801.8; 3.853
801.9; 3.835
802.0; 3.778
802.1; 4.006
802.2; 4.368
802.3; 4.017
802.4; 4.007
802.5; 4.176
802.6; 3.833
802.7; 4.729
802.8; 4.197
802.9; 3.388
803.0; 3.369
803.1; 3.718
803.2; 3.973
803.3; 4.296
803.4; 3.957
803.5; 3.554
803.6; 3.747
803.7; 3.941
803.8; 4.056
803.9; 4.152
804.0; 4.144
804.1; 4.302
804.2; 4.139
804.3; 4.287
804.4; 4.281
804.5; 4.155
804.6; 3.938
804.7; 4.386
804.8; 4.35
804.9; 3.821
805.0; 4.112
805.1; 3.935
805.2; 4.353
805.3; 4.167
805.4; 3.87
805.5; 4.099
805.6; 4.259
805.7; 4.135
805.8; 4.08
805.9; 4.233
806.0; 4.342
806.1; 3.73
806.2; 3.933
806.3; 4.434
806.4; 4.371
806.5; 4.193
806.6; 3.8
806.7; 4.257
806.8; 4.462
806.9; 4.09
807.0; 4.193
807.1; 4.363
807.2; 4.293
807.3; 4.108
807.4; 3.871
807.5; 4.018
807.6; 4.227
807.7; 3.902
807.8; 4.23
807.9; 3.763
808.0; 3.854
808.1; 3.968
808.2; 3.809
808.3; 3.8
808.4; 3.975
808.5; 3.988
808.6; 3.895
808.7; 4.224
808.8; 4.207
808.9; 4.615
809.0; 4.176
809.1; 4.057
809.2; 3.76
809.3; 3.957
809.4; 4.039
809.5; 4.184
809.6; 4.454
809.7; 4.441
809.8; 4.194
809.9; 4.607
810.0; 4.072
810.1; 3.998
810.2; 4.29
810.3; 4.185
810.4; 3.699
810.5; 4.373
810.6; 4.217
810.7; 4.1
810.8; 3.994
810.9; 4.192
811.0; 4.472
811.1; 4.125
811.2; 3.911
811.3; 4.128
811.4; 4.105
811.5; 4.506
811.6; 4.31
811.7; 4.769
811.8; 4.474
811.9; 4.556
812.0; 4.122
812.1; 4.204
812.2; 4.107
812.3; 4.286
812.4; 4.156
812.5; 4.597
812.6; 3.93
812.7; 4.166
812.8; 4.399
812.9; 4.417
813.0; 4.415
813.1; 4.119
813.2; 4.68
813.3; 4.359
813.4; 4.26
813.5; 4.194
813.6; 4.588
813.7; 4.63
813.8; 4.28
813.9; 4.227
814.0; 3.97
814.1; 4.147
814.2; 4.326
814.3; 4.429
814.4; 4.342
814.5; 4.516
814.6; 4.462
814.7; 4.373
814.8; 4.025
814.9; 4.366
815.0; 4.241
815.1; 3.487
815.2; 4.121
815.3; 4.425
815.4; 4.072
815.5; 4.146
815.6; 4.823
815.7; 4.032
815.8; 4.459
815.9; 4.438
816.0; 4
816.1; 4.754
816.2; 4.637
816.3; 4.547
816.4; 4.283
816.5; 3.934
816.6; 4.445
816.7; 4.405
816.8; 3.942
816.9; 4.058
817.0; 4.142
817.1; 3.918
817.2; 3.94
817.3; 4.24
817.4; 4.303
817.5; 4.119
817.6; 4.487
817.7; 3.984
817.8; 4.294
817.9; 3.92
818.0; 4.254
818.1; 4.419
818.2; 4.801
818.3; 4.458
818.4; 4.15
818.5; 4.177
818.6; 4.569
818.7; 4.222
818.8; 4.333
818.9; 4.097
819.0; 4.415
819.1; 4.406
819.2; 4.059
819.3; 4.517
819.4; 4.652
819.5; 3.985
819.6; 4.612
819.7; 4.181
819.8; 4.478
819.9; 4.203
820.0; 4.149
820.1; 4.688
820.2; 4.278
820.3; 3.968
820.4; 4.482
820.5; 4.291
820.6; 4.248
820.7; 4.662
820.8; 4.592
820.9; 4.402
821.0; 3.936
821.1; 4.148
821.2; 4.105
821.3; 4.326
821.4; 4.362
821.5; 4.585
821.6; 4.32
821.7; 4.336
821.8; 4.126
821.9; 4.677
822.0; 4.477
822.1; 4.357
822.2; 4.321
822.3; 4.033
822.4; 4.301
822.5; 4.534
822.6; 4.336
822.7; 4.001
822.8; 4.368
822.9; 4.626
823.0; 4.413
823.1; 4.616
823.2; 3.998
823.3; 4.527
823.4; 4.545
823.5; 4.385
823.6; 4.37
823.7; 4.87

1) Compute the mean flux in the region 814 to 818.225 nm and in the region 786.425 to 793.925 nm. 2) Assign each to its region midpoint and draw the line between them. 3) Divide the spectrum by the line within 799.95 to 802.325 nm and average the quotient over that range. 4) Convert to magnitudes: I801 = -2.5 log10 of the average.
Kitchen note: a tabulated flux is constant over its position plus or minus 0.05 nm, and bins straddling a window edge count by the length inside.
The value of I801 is 0.12 mag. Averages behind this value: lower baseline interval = 4.45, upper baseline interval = 4.26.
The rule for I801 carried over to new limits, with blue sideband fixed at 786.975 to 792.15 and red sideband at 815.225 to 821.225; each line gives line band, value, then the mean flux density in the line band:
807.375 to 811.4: 0.07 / 4.1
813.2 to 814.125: 0.00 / 4.32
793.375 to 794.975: 0.04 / 4.33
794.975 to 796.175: 0.10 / 4.08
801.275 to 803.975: 0.13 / 3.92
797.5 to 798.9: 0.10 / 4.05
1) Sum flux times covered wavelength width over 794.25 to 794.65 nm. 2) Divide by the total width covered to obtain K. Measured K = 4.17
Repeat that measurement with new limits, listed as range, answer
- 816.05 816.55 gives 4.43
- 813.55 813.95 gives 4.43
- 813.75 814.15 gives 4.16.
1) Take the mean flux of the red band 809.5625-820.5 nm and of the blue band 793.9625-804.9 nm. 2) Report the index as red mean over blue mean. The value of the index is 1.1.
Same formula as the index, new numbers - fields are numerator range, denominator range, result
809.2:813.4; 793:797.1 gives 1.01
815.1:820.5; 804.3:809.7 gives 1.04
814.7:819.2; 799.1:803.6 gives 1.10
